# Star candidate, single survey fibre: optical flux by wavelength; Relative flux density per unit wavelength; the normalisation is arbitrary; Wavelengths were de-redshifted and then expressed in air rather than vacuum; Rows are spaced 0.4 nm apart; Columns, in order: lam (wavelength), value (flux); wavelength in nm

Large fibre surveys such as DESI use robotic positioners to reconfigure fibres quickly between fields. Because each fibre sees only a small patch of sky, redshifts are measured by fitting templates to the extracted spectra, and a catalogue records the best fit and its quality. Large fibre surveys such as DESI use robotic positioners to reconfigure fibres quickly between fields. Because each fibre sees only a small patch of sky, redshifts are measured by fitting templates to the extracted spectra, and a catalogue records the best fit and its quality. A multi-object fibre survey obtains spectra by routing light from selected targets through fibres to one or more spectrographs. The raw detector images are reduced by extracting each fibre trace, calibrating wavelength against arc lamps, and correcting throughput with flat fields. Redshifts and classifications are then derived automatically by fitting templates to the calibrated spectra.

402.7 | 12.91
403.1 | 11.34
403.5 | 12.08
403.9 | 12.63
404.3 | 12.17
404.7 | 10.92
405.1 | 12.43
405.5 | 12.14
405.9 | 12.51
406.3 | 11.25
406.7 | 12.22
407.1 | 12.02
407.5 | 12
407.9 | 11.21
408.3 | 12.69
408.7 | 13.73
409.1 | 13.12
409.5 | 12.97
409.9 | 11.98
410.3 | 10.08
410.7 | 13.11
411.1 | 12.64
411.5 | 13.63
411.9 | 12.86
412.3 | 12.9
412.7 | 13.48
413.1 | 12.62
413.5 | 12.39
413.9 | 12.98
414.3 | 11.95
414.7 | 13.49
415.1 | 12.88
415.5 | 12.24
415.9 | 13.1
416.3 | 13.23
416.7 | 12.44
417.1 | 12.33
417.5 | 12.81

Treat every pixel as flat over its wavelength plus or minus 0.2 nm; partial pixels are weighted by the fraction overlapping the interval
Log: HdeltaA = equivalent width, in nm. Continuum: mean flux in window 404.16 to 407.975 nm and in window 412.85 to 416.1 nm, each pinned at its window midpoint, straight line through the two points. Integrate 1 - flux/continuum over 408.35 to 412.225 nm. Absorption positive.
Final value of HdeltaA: -0.12 nm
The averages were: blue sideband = 11.9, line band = 12.7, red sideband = 12.7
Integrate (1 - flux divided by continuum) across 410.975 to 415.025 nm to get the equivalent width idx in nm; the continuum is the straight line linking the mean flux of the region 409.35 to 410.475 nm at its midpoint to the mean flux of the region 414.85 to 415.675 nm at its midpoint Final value -0.23 nm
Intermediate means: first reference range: 11.7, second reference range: 12.6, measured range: 12.9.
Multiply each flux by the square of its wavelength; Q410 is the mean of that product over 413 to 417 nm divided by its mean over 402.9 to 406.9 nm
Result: 1.1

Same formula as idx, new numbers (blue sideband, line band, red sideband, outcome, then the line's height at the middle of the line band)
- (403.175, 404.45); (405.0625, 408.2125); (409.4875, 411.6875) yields 0.07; 12.3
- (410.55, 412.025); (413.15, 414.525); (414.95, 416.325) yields 0.05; 12.9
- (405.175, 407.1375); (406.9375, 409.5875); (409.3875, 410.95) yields -0.11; 12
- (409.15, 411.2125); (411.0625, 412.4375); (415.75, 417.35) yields -0.08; 12.3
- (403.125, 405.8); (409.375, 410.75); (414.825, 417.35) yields 0.06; 12.4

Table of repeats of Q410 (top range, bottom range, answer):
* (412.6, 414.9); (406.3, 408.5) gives 1.10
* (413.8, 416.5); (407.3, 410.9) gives 1.07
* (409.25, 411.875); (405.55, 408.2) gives 1.06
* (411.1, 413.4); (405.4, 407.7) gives 1.11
